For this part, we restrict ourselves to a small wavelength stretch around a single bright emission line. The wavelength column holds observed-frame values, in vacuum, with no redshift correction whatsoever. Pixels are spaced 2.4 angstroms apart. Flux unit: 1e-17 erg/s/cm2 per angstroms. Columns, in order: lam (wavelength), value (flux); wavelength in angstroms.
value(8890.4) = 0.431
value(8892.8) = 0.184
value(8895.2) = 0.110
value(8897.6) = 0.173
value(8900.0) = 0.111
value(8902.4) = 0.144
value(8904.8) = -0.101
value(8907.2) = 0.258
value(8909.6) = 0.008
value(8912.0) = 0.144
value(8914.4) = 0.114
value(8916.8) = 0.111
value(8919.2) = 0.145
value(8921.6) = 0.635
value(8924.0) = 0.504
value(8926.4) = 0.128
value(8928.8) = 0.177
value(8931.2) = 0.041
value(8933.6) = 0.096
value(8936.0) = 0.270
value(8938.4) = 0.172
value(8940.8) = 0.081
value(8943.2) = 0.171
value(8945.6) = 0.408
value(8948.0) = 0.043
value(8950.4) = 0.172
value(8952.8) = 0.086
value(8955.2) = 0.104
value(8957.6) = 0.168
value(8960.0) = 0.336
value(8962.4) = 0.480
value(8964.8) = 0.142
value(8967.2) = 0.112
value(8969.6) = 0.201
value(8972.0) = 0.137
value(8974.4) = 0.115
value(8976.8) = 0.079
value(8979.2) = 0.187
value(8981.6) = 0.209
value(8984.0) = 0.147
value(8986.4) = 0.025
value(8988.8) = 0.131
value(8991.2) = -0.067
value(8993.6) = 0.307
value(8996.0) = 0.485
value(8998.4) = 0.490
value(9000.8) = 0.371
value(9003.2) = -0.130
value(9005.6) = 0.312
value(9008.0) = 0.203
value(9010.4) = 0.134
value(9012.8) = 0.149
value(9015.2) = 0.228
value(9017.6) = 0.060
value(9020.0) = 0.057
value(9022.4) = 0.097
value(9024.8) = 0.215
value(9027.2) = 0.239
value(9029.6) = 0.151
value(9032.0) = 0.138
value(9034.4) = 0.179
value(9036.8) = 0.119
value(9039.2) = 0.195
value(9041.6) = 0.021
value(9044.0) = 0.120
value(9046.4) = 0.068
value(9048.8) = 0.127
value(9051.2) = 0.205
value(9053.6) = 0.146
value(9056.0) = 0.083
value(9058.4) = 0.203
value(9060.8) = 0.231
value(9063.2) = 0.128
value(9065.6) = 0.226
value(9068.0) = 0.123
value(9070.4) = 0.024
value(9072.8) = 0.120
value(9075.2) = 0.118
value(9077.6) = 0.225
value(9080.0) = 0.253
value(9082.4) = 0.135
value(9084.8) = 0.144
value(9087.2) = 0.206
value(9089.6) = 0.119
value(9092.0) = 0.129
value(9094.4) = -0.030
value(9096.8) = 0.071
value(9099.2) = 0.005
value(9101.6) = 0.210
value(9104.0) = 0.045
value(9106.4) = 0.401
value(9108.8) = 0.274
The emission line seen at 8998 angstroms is H-beta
